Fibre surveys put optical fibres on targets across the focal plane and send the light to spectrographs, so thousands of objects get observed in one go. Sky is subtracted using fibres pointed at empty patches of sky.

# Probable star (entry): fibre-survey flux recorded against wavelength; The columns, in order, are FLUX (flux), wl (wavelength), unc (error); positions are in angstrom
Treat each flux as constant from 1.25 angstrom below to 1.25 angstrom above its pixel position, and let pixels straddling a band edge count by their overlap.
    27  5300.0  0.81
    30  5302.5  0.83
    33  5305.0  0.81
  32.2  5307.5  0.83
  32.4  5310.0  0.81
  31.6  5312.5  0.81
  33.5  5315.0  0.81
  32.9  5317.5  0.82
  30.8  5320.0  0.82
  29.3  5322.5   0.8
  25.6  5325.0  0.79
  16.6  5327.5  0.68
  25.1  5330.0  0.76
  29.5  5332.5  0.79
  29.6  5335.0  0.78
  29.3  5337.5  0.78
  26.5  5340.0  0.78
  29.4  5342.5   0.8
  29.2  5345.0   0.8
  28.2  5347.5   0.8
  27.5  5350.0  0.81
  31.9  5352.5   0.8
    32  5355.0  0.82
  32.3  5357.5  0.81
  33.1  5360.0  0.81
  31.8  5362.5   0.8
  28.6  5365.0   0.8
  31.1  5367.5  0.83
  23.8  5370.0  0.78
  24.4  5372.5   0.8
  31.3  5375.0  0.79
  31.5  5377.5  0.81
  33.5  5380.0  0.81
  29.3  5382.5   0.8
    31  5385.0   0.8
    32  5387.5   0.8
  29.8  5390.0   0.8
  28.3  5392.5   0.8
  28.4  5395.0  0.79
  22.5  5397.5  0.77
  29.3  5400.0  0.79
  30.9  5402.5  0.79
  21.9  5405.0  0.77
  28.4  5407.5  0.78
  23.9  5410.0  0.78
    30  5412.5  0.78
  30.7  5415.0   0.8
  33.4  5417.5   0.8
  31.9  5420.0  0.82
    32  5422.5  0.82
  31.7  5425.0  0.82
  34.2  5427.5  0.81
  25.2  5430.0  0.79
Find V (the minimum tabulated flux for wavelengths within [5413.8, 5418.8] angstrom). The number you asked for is 30.7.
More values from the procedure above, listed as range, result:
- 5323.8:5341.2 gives 16.6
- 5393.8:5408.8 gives 21.9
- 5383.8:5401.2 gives 22.5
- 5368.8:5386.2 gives 23.8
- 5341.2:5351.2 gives 27.5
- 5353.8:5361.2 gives 32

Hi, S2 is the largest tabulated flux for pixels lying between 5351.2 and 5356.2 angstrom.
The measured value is 32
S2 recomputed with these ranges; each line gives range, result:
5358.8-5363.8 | 33.1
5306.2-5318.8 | 33.5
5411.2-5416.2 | 30.7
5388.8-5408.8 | 30.9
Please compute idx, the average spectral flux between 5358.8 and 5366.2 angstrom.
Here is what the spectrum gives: 31.2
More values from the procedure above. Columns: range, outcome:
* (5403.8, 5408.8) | 25.2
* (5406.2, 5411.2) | 26.1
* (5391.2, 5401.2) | 27.1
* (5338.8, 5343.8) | 28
